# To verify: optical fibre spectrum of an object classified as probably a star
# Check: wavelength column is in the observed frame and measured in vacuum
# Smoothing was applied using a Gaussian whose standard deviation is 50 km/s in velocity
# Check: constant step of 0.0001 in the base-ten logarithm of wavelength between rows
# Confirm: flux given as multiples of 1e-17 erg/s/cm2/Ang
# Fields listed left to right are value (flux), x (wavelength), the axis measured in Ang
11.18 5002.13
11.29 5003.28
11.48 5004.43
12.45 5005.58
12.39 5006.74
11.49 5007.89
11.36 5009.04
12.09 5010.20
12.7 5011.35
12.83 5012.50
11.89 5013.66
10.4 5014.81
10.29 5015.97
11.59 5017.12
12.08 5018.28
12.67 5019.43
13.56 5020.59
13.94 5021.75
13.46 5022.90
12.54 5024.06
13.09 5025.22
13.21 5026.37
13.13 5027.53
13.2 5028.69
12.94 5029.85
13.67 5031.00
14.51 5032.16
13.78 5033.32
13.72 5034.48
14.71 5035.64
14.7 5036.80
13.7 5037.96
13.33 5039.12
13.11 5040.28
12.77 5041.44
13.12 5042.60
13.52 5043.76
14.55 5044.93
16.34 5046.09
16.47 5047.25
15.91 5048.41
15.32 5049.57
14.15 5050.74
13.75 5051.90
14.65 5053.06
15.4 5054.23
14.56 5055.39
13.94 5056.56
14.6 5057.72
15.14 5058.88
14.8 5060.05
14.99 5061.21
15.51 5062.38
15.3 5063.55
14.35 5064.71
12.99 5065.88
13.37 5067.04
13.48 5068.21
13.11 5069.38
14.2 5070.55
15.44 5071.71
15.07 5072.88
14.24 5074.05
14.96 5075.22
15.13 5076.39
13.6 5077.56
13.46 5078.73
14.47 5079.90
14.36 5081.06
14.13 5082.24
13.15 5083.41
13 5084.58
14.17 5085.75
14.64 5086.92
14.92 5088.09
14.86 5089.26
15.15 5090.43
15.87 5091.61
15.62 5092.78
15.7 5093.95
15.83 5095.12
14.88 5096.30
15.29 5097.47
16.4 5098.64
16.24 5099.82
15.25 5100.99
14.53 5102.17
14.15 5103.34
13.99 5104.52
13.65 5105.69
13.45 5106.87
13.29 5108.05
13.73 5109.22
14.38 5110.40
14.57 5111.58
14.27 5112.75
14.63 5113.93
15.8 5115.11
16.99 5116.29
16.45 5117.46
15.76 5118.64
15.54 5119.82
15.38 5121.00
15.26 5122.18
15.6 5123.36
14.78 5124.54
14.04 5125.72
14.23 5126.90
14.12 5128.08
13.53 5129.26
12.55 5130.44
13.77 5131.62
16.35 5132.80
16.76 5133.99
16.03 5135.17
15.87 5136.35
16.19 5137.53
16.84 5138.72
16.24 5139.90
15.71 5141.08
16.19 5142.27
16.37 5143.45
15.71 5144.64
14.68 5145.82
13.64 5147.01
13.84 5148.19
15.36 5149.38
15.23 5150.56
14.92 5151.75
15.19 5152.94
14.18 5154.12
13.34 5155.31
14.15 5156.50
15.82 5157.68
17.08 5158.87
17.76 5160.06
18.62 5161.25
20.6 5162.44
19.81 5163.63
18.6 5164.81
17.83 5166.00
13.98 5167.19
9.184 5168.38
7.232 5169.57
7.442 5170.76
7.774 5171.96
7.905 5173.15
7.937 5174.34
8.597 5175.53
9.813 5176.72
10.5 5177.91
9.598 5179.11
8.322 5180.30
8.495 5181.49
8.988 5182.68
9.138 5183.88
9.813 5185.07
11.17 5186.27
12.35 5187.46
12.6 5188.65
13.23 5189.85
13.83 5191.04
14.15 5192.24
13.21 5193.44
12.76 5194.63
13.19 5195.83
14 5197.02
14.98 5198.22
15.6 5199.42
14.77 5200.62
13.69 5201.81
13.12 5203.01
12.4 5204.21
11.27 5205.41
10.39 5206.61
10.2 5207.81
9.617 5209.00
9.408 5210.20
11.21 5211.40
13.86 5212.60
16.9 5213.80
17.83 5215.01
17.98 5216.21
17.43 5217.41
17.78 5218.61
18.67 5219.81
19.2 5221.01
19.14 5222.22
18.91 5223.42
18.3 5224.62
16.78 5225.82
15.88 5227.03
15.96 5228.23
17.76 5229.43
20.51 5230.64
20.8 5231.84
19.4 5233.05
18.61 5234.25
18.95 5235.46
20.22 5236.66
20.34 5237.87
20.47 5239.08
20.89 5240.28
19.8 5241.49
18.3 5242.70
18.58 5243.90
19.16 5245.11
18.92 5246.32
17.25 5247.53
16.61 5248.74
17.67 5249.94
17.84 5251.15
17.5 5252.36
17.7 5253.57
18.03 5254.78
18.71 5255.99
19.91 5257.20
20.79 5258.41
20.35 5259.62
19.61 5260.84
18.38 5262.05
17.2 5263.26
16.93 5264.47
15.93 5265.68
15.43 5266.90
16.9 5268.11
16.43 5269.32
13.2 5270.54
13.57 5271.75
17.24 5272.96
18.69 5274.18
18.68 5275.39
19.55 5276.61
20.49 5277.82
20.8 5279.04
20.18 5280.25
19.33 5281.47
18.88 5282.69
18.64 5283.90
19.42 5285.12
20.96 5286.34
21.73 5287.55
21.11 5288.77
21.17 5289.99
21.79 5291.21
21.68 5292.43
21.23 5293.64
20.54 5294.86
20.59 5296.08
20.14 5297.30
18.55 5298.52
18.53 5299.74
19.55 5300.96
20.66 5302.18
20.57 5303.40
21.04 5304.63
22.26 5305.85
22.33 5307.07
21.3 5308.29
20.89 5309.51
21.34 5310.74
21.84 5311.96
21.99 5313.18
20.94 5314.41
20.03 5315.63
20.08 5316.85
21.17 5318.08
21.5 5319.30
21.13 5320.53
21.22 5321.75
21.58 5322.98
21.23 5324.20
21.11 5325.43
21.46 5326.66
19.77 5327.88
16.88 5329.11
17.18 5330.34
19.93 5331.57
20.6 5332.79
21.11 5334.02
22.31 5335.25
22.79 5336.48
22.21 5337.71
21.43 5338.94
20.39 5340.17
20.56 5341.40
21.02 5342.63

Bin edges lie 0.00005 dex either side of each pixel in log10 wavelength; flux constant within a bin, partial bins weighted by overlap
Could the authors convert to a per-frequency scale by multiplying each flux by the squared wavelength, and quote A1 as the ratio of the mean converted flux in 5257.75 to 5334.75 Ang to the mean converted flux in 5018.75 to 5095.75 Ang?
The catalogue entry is 1.52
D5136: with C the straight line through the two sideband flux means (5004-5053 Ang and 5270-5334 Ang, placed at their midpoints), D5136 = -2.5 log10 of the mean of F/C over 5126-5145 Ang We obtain 0.04 mag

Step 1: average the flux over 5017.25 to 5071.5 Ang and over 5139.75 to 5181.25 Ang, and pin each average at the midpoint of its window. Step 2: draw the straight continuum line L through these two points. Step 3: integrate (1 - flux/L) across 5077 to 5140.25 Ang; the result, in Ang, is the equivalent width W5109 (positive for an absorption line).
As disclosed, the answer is -5.0 Ang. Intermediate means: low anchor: 14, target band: 14.9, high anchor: 13.6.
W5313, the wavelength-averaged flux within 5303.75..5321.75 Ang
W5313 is 21.3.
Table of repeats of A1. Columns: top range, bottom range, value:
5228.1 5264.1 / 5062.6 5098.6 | 1.39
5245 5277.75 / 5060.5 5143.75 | 1.27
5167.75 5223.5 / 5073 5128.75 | 0.87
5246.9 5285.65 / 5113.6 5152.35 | 1.24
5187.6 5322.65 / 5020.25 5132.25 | 1.34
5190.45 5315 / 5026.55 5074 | 1.36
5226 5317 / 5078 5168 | 1.34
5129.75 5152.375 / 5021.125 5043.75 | 1.19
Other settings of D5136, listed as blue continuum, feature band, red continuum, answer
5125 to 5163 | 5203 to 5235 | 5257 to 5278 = 0.06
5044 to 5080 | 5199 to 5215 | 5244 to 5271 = 0.32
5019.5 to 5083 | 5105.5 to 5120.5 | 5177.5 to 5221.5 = -0.09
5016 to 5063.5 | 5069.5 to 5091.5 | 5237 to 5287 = 0.03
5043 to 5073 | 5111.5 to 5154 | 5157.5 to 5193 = -0.16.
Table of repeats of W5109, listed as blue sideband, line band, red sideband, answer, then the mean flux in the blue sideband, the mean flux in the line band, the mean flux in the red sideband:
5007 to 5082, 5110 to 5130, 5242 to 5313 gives 0.66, 13.8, 15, 19.2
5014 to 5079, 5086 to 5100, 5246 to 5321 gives -0.37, 13.9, 15.4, 19.4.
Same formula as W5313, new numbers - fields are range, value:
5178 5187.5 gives 9.62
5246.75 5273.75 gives 17.4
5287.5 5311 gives 20.8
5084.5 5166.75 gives 15.4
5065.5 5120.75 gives 14.7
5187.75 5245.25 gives 16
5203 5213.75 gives 11.5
